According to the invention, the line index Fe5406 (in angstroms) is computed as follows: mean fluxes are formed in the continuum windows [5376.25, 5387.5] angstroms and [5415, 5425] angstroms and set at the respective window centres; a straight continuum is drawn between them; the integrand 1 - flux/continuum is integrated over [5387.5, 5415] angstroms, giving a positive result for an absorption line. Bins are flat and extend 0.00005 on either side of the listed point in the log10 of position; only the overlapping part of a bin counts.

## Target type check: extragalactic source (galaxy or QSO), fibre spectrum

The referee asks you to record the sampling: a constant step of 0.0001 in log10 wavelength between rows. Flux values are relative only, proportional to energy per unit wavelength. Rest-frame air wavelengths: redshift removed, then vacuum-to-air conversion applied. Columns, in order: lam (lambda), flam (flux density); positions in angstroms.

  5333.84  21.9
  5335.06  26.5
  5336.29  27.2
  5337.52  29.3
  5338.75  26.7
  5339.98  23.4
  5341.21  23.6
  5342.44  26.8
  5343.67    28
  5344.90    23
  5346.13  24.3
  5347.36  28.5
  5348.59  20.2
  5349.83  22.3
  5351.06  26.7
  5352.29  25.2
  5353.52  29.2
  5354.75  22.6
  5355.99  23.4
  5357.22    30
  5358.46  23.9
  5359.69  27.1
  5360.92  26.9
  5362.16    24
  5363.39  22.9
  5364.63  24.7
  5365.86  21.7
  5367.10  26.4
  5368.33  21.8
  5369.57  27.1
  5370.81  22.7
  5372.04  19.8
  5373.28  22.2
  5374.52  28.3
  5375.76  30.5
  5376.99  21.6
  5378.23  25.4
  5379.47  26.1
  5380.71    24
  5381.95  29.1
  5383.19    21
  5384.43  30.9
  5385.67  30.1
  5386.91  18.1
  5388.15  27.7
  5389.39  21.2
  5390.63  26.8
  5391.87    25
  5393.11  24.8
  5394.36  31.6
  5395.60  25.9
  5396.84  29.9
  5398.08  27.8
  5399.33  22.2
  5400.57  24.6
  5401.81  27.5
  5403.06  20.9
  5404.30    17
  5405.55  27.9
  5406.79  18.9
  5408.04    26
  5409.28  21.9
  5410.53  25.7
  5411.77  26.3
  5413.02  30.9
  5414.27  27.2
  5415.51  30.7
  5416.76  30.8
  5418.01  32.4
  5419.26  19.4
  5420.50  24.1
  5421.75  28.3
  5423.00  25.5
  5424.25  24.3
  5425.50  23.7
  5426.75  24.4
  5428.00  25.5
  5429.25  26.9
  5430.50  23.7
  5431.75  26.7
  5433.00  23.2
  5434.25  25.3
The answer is 0.7 angstroms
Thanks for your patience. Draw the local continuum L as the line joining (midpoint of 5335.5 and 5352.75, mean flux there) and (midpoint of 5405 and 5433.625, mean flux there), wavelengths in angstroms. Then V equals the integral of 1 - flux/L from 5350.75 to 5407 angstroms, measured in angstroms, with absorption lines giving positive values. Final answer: 1.07 angstroms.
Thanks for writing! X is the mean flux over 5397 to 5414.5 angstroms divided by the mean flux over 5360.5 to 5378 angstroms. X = 1.02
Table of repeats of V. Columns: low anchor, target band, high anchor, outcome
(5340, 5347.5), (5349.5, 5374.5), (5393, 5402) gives 1.2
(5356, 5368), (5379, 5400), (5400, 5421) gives -0.6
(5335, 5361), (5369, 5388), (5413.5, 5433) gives 0.5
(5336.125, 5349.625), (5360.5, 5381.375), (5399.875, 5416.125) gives 0.6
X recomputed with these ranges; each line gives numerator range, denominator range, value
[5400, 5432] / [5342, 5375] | 1.03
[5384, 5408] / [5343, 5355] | 1.00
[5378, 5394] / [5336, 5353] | 1.01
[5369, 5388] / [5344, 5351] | 1.05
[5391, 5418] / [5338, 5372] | 1.05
